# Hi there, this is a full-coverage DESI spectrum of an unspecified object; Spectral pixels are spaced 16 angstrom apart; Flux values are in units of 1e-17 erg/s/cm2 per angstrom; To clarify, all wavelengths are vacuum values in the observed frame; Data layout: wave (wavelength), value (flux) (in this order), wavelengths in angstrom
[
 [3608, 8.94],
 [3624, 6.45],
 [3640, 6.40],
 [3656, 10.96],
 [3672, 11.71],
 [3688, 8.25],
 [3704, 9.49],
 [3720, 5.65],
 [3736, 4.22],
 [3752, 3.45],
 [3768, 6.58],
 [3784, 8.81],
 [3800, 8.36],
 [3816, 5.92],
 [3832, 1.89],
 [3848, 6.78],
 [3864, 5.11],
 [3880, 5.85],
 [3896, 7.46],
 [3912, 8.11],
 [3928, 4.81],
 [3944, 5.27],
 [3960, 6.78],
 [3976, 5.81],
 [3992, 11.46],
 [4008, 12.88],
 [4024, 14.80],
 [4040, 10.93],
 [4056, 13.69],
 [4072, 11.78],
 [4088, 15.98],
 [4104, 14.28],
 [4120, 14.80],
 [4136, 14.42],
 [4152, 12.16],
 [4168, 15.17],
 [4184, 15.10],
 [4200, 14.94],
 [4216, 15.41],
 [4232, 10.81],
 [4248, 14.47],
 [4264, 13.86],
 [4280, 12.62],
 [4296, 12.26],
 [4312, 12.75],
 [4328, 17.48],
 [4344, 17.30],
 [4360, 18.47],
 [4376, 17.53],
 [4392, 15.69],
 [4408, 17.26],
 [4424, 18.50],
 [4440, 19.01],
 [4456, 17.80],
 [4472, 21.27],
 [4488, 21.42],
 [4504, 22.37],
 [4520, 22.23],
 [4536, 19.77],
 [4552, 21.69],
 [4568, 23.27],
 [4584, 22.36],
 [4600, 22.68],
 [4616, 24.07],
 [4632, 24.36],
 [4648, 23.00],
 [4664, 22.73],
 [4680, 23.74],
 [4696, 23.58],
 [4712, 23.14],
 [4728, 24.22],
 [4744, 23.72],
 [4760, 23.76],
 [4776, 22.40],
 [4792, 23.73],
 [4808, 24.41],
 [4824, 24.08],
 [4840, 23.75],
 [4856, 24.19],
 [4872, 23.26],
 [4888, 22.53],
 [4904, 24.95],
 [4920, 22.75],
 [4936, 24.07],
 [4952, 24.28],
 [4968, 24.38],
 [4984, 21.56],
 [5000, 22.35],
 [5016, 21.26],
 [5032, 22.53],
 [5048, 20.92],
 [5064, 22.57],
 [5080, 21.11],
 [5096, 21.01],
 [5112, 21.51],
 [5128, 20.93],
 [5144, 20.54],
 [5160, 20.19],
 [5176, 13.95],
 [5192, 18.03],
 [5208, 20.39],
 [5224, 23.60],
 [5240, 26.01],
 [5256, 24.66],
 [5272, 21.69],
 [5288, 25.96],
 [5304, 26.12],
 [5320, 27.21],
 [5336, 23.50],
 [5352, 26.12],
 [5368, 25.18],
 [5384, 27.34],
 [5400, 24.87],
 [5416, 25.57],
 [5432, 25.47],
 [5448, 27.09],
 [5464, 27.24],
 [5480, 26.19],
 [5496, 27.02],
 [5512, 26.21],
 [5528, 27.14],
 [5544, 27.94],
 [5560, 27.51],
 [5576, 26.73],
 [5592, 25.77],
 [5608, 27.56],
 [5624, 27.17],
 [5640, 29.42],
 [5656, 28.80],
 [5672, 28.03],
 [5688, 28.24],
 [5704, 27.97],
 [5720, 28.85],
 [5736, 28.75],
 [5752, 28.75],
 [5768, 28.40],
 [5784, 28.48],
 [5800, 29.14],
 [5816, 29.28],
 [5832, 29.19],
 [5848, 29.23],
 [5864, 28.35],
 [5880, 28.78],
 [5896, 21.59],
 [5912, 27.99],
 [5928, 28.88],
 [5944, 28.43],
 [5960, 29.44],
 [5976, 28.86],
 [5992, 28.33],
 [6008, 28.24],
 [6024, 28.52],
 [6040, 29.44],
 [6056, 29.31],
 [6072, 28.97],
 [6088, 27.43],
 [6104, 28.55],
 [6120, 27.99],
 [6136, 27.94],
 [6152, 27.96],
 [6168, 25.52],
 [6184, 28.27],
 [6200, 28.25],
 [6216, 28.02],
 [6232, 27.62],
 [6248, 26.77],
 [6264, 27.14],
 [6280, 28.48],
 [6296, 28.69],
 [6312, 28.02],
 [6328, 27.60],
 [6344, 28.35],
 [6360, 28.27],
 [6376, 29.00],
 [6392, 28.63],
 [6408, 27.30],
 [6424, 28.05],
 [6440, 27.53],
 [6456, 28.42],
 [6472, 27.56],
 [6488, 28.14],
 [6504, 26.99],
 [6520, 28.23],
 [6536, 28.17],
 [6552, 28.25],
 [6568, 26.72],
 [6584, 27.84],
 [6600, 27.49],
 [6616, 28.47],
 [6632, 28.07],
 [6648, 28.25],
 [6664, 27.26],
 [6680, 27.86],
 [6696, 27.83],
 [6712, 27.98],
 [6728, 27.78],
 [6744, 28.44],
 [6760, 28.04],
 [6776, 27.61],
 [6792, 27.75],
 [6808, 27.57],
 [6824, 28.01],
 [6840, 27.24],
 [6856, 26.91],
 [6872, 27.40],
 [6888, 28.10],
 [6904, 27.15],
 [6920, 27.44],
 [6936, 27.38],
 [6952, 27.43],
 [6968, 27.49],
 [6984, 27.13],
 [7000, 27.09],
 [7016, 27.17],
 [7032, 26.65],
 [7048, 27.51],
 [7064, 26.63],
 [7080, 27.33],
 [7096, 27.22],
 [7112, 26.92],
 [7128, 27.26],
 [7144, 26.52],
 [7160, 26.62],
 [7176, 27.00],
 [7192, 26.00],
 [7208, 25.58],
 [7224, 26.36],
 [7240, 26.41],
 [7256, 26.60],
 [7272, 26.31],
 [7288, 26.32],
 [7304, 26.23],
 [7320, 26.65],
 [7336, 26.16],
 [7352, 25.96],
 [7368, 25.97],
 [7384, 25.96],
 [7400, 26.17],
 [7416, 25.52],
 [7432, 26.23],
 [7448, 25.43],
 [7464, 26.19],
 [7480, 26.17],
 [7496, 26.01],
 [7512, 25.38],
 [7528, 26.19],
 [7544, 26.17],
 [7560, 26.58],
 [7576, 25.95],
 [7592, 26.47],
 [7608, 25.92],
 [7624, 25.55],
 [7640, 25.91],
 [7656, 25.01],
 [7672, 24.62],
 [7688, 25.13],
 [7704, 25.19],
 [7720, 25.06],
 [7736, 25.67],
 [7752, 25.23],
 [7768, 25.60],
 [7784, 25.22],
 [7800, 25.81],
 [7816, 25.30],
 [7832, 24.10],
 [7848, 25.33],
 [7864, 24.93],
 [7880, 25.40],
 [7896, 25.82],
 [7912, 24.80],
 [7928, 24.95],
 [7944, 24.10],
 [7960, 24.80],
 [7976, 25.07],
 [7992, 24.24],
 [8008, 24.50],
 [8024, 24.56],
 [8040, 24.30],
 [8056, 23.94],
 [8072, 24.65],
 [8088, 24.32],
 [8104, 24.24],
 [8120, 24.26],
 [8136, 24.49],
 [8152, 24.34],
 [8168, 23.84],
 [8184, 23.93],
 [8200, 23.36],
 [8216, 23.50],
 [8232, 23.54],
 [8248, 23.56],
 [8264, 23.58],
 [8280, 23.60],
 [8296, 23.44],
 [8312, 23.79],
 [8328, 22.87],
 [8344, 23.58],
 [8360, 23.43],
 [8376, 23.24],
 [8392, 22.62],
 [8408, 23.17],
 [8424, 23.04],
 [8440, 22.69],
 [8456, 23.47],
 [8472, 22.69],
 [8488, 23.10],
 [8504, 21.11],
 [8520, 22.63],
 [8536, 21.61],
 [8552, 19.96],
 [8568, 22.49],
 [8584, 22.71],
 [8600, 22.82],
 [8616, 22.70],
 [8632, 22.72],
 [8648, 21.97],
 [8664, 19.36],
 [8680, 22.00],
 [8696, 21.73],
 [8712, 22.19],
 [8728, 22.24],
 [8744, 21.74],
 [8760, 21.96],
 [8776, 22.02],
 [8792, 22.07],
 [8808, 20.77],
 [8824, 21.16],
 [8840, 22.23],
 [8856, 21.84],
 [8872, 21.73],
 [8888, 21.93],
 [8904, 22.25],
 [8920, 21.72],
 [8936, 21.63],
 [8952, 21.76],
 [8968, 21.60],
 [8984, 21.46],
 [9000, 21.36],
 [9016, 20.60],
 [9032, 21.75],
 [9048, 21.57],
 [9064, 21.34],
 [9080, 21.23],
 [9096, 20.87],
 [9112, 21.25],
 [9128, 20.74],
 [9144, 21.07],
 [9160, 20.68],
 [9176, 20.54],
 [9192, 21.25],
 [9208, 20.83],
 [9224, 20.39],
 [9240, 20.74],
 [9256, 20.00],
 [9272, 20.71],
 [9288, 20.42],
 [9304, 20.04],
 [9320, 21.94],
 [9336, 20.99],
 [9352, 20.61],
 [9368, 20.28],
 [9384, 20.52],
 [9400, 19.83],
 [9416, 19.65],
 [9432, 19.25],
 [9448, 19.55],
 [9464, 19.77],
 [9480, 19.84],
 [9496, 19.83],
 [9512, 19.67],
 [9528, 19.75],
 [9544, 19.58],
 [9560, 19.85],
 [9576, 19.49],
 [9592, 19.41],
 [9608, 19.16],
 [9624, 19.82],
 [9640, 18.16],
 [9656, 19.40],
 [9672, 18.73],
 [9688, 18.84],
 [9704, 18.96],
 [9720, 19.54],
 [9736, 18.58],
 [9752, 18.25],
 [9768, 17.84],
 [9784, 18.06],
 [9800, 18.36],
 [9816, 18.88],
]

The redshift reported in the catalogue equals 0.00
